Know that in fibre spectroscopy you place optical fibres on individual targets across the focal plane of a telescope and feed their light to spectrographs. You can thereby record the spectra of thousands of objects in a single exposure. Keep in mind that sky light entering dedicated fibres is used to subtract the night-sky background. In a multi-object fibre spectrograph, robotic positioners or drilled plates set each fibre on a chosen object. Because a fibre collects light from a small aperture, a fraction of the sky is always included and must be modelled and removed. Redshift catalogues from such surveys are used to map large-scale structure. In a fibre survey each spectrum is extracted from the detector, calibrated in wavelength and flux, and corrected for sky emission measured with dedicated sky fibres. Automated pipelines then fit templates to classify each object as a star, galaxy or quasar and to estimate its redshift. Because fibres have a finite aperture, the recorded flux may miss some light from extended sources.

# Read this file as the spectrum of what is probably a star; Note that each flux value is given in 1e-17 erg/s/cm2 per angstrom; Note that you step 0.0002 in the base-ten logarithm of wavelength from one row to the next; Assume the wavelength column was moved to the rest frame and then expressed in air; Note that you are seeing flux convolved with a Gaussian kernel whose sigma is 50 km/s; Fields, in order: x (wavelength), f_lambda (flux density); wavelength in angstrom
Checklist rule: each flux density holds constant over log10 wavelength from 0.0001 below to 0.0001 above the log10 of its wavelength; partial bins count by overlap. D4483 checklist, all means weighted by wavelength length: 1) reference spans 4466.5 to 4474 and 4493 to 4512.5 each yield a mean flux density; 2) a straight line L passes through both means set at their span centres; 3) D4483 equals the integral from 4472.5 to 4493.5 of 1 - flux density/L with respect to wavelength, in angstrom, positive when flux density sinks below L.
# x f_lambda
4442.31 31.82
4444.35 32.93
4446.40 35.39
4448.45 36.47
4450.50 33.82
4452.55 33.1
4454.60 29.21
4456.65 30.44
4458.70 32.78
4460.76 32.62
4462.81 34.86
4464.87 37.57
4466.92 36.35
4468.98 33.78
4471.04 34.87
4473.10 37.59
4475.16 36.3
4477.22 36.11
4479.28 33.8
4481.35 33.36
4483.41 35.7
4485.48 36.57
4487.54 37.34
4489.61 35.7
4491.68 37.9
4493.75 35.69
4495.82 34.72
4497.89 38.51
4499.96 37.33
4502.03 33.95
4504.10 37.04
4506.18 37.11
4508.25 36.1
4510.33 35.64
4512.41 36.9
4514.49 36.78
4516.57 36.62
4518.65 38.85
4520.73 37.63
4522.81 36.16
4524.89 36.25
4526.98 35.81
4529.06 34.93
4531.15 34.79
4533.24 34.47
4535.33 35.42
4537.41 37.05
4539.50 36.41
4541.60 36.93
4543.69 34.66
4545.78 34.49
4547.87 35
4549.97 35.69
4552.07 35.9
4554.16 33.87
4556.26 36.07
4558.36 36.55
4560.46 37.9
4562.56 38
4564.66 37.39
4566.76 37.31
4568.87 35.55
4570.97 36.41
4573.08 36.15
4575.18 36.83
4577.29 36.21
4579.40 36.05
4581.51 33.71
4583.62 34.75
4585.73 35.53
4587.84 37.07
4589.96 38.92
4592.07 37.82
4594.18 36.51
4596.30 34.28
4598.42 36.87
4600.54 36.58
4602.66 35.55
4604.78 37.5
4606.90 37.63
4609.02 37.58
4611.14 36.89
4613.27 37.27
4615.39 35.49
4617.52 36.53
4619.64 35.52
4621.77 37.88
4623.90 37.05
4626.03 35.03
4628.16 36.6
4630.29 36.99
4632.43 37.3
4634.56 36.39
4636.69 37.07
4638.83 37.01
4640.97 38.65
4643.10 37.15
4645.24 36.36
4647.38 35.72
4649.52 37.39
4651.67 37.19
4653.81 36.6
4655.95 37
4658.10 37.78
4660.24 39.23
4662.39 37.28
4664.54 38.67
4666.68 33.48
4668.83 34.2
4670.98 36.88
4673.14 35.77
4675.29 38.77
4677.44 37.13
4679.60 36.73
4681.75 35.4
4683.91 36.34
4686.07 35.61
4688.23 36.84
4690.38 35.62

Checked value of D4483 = -0.09 angstrom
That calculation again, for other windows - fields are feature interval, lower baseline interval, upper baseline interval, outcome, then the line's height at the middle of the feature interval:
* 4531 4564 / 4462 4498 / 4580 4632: 0.3 angstrom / 36.2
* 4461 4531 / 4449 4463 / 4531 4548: -4.6 angstrom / 33.9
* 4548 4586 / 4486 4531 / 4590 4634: 0.5 angstrom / 36.6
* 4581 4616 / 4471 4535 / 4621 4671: 0.1 angstrom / 36.6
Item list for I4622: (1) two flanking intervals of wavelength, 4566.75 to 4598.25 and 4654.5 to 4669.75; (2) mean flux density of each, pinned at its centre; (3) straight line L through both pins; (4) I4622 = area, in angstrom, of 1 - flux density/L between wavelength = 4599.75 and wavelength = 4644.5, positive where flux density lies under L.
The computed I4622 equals -0.4 angstrom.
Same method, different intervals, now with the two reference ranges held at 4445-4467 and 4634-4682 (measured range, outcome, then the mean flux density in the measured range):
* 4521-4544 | -0.6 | 35.8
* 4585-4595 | -0.4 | 37.3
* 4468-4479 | -0.5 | 35.6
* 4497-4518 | -1.3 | 36.6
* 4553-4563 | -0.3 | 36.4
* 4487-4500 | -0.9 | 36.7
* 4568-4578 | -0.2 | 36.3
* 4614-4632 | 0.0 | 36.4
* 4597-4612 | -0.3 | 36.9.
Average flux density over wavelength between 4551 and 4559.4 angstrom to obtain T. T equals 35.6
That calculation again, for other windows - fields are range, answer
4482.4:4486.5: 36.1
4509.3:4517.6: 36.5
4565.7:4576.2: 36.5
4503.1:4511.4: 36.4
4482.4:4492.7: 36.6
